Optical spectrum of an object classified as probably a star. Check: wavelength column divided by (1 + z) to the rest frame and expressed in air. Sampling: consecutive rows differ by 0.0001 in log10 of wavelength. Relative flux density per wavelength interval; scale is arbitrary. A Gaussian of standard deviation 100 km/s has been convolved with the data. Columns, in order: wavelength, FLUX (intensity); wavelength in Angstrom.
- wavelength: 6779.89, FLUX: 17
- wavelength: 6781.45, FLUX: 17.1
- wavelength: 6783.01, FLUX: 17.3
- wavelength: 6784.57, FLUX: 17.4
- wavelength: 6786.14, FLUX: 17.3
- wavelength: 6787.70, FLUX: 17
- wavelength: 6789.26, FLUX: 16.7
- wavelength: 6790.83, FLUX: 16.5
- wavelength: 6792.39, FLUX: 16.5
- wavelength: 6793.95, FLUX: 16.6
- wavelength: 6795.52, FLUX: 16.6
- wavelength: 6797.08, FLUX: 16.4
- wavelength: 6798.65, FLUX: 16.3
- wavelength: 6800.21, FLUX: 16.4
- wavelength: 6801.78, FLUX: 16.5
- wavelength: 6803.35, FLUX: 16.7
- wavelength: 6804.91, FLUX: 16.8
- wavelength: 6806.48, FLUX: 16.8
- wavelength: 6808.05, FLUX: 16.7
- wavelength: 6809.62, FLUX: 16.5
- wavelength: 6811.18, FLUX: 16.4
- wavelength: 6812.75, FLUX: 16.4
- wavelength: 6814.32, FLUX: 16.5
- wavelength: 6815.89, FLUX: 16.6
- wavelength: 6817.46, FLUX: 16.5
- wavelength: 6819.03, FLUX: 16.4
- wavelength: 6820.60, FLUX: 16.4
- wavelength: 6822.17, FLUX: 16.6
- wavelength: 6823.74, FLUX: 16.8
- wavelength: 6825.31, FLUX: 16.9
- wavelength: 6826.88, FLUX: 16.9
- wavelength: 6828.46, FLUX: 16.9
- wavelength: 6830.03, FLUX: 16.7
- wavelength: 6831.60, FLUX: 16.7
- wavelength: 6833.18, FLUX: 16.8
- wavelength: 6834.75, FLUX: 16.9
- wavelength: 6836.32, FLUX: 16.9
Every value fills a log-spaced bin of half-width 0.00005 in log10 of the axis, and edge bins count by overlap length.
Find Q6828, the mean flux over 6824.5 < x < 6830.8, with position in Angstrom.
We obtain 16.8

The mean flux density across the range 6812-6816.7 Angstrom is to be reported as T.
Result 16.5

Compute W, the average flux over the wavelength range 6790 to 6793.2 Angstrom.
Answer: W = 16.5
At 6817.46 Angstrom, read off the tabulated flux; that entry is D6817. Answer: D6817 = 16.5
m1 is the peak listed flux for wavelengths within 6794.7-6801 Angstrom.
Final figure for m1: 16.6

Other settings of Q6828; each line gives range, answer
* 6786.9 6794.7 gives 16.7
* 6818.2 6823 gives 16.5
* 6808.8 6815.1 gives 16.5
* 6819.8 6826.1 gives 16.7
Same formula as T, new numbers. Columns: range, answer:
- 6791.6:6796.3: 16.6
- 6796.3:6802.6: 16.4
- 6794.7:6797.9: 16.5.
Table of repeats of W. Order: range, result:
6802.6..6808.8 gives 16.8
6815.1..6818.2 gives 16.5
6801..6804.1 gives 16.6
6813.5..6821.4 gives 16.5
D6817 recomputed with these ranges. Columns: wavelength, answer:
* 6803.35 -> 16.7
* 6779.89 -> 17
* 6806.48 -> 16.8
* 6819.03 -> 16.4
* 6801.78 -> 16.5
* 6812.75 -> 16.4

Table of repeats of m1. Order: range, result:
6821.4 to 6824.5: 16.8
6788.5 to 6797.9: 16.7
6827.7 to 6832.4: 16.9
